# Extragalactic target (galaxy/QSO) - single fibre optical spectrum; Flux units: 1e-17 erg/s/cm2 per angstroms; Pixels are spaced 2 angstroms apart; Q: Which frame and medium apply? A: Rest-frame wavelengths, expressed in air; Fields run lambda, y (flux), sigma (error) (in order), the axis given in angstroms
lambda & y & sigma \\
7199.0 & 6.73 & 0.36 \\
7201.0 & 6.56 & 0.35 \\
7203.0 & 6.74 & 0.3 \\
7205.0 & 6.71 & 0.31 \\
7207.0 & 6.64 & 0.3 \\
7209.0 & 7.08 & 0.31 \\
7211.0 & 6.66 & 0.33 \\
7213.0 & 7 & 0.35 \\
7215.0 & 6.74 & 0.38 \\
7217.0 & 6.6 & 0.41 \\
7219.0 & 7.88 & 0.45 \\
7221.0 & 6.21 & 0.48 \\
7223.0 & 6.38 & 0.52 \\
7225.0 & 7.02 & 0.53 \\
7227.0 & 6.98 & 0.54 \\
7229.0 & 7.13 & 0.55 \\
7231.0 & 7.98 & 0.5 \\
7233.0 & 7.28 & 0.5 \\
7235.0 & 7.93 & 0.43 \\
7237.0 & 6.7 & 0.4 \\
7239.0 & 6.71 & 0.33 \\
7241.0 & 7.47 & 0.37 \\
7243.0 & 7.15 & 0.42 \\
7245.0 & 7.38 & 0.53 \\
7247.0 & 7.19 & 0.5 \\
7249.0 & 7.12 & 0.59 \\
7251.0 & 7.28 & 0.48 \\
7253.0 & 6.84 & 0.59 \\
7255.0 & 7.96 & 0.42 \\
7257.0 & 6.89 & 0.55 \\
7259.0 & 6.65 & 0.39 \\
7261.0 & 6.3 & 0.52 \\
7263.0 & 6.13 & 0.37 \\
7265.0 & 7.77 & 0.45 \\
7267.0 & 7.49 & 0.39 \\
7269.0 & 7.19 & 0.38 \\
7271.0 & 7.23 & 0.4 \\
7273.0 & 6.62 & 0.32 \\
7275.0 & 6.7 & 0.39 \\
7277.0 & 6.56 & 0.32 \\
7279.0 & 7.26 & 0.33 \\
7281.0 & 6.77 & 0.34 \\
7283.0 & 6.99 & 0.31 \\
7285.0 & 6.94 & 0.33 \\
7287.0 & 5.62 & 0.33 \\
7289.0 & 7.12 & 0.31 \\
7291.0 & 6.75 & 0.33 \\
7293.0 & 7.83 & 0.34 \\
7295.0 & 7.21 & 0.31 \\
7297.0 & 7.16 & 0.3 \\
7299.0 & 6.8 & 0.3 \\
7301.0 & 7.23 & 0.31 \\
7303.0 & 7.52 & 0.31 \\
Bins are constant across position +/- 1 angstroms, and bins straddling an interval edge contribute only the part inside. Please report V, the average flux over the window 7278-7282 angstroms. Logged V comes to 7.01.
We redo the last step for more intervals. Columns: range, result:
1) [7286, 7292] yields 6.5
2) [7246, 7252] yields 7.2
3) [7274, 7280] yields 6.84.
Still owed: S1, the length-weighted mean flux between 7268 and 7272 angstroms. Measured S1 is 7.21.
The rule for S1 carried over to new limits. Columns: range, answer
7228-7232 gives 7.55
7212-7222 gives 6.89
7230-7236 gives 7.73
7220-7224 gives 6.29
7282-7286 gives 6.96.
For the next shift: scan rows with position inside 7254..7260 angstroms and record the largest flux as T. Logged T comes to 7.96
